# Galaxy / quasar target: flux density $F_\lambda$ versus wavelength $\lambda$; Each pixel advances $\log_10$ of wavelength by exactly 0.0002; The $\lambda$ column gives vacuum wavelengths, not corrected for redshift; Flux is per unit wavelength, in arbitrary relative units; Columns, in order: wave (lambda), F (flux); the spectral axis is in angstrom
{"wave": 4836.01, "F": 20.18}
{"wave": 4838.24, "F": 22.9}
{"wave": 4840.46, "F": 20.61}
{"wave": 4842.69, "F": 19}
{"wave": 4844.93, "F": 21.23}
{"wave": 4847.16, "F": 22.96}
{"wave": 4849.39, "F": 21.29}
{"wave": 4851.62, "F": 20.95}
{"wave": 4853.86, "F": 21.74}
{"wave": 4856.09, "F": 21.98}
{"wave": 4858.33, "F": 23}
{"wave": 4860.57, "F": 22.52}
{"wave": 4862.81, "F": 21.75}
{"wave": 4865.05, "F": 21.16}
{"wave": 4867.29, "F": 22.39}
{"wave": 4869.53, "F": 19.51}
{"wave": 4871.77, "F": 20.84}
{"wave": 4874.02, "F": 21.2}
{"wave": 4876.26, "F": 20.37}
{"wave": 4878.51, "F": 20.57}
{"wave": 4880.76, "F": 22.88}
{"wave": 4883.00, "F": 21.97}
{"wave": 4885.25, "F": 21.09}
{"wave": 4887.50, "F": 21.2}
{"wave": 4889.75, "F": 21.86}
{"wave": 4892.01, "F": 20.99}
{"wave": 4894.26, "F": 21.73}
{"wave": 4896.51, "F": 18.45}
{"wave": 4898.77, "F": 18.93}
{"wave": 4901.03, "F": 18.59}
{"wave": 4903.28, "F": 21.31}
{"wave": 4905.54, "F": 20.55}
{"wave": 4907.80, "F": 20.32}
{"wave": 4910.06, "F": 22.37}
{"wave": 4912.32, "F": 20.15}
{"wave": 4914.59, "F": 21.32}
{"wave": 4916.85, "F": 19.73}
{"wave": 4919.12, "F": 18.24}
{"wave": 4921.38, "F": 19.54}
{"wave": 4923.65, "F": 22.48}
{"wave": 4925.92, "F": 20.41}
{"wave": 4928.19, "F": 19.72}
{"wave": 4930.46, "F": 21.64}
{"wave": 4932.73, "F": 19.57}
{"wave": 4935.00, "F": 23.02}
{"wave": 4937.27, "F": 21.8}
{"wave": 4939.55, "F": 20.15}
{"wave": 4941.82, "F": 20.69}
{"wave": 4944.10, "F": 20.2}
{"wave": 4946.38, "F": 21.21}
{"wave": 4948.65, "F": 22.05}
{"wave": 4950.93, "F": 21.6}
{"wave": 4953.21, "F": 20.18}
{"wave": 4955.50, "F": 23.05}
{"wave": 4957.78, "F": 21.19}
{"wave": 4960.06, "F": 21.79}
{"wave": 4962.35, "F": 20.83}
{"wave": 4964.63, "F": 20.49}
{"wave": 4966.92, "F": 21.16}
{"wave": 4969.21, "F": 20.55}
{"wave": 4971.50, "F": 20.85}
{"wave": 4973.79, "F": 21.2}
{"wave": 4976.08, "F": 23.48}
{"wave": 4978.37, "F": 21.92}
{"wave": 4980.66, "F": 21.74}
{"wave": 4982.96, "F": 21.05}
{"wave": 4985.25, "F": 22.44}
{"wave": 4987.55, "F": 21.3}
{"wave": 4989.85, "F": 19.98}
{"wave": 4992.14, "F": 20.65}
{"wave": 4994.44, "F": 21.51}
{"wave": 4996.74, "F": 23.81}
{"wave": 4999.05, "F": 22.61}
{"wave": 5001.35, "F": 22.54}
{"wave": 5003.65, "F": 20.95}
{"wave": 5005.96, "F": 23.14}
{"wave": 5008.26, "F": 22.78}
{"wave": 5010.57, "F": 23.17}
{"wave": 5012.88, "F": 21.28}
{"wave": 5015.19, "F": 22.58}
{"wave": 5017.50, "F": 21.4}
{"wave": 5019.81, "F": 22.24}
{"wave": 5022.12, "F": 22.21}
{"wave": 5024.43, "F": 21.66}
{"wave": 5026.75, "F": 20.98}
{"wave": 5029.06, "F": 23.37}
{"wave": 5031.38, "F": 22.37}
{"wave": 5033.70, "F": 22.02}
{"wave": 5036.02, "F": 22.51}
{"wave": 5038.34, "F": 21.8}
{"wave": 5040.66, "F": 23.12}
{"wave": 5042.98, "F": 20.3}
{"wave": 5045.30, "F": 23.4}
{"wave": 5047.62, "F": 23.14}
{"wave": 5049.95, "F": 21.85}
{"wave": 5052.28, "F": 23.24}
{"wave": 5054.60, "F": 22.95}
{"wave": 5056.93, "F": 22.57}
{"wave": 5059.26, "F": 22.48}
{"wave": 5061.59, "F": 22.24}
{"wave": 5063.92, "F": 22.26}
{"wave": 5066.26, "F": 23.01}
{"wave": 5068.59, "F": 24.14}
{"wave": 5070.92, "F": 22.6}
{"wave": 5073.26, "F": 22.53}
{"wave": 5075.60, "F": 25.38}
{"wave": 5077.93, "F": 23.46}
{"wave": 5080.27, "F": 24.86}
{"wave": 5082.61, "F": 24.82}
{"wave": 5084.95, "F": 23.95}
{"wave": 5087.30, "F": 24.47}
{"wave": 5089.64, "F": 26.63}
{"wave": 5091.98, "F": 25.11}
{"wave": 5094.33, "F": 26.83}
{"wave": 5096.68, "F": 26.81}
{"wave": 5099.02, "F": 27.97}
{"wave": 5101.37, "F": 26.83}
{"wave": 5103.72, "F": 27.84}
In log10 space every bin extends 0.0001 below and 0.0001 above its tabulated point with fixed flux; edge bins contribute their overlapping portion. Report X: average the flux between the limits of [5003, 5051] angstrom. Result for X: 22.2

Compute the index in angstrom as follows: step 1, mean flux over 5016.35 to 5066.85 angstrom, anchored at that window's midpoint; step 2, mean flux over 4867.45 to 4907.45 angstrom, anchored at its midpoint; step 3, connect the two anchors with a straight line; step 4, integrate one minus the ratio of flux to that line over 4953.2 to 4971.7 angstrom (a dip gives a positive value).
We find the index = 0.3 angstrom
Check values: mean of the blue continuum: 20.7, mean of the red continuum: 22.3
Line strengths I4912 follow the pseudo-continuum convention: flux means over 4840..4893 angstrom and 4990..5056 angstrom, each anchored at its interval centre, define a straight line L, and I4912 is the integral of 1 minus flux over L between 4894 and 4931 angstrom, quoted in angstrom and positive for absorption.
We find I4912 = 2.3 angstrom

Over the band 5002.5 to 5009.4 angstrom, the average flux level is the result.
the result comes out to 22.3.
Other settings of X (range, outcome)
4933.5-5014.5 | 21.6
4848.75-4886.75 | 21.5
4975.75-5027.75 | 22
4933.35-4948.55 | 21.2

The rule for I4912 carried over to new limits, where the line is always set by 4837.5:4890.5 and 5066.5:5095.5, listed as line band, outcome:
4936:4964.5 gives 1.83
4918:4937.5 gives 1.47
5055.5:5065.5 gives 0.74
